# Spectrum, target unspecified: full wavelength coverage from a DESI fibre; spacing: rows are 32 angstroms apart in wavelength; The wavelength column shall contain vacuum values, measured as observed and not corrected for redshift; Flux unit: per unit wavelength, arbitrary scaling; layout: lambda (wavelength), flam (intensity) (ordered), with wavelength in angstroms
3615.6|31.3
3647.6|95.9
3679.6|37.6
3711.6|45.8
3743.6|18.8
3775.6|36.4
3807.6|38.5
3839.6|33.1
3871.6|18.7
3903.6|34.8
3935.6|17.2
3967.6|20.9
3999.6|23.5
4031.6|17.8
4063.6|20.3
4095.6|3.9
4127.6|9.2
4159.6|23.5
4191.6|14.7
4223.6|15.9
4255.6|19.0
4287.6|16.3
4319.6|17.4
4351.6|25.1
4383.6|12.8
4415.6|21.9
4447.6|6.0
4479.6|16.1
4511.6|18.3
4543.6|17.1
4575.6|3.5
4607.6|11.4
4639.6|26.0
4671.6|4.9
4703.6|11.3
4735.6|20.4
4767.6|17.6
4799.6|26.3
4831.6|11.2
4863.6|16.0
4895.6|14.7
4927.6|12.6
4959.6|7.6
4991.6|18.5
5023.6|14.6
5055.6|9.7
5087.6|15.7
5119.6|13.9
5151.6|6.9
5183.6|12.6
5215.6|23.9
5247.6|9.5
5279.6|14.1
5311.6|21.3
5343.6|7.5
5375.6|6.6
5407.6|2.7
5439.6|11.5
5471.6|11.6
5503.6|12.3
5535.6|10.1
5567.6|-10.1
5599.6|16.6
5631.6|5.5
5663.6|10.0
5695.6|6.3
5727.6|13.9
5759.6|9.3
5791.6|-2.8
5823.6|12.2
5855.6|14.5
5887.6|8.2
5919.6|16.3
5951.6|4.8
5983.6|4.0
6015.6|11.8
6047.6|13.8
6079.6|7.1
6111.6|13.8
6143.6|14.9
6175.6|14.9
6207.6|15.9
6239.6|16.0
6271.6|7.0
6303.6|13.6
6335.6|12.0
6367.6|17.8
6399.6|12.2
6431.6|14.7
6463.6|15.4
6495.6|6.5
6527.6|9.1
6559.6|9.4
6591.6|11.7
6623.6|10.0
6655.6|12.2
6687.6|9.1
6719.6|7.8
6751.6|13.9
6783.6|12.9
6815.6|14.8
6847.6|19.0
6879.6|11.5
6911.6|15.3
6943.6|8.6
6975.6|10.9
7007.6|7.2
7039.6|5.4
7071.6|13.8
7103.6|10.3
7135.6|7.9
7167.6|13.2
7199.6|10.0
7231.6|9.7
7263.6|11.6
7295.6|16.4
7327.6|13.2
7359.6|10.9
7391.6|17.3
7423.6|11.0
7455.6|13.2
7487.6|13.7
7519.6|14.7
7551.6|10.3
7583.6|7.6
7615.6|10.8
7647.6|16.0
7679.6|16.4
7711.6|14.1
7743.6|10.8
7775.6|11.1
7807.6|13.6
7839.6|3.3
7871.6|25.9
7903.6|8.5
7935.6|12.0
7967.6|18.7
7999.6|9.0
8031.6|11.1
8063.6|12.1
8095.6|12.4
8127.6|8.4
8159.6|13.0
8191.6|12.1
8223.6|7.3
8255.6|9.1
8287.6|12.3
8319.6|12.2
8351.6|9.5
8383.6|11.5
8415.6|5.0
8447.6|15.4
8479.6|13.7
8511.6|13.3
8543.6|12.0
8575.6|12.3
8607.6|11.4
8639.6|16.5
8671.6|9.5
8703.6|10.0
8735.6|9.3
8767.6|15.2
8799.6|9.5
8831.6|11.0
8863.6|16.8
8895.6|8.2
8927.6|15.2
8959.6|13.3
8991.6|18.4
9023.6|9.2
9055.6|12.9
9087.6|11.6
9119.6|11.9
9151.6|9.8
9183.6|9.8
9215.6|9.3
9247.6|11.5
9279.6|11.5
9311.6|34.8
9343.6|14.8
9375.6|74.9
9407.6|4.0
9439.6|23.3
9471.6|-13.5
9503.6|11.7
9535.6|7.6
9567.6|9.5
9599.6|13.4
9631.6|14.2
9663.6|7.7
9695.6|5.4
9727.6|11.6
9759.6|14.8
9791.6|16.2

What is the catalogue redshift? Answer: 1.513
